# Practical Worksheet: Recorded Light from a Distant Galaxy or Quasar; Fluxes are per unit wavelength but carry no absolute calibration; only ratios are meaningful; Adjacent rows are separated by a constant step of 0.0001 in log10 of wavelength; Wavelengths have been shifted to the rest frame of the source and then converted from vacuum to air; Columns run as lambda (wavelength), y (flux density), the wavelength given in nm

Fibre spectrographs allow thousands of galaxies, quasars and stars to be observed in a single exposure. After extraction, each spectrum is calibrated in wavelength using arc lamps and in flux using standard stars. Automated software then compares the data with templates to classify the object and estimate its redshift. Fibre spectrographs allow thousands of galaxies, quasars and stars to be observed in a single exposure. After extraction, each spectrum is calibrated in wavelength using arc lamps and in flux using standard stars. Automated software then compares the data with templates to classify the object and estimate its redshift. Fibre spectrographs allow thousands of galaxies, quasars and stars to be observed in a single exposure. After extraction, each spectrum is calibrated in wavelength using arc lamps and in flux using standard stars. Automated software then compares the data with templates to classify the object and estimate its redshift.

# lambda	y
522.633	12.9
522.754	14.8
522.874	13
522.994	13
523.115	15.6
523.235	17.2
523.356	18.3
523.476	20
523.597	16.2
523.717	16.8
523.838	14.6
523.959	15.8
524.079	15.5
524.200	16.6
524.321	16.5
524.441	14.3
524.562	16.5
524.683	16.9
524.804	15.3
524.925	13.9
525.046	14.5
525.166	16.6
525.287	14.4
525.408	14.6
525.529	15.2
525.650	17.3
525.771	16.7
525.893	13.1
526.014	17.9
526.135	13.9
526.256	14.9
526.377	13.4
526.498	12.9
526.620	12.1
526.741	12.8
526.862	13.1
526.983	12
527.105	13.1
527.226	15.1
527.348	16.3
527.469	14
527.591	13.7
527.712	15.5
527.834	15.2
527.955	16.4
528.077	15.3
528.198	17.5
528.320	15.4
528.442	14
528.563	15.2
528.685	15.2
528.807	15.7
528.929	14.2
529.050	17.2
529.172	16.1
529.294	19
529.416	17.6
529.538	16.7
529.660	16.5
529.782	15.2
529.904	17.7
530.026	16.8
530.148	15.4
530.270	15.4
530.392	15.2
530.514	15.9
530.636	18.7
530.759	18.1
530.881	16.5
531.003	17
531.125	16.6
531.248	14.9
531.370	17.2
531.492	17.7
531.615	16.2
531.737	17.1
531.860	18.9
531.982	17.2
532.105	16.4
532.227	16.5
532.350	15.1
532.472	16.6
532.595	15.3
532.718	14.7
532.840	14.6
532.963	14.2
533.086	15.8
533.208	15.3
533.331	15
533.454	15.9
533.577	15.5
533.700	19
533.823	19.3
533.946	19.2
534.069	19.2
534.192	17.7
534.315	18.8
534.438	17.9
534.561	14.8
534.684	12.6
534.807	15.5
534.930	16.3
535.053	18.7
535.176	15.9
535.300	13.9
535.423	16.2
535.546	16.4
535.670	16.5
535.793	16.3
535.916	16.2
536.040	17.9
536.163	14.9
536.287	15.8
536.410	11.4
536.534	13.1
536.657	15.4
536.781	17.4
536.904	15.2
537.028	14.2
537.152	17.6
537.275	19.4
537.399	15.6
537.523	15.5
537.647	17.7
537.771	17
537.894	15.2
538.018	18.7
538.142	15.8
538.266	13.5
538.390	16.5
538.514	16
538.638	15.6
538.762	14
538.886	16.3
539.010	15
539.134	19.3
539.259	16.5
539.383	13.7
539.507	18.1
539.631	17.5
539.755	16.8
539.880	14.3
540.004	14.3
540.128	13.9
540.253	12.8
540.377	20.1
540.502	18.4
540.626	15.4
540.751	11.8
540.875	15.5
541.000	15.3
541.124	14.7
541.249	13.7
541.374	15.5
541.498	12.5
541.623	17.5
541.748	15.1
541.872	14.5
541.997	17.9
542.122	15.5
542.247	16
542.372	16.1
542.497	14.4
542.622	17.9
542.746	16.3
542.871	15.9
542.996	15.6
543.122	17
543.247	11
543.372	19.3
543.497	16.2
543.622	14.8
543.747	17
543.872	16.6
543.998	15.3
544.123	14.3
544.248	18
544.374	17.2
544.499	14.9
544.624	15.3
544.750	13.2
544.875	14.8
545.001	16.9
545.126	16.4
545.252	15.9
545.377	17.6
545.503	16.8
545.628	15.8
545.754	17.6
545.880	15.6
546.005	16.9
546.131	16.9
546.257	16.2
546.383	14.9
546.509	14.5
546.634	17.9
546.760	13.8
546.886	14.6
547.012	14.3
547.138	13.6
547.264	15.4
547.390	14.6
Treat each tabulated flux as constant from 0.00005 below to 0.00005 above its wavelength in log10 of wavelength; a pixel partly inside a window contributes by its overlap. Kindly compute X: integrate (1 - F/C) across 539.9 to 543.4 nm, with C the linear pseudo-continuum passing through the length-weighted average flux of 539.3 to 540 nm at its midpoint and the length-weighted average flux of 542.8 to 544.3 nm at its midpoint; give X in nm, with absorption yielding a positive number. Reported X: 0.11 nm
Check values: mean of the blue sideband 16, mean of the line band 15.4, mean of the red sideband 15.9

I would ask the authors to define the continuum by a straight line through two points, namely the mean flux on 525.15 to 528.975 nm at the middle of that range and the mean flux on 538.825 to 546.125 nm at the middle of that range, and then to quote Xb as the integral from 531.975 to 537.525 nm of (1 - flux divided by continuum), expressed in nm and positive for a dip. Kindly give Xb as -0.30 nm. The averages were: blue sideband 14.7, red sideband 15.8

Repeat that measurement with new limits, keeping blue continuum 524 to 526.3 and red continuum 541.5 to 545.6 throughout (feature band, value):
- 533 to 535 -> -0.13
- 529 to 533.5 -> -0.21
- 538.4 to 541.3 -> 0.04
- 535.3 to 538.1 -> -0.04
